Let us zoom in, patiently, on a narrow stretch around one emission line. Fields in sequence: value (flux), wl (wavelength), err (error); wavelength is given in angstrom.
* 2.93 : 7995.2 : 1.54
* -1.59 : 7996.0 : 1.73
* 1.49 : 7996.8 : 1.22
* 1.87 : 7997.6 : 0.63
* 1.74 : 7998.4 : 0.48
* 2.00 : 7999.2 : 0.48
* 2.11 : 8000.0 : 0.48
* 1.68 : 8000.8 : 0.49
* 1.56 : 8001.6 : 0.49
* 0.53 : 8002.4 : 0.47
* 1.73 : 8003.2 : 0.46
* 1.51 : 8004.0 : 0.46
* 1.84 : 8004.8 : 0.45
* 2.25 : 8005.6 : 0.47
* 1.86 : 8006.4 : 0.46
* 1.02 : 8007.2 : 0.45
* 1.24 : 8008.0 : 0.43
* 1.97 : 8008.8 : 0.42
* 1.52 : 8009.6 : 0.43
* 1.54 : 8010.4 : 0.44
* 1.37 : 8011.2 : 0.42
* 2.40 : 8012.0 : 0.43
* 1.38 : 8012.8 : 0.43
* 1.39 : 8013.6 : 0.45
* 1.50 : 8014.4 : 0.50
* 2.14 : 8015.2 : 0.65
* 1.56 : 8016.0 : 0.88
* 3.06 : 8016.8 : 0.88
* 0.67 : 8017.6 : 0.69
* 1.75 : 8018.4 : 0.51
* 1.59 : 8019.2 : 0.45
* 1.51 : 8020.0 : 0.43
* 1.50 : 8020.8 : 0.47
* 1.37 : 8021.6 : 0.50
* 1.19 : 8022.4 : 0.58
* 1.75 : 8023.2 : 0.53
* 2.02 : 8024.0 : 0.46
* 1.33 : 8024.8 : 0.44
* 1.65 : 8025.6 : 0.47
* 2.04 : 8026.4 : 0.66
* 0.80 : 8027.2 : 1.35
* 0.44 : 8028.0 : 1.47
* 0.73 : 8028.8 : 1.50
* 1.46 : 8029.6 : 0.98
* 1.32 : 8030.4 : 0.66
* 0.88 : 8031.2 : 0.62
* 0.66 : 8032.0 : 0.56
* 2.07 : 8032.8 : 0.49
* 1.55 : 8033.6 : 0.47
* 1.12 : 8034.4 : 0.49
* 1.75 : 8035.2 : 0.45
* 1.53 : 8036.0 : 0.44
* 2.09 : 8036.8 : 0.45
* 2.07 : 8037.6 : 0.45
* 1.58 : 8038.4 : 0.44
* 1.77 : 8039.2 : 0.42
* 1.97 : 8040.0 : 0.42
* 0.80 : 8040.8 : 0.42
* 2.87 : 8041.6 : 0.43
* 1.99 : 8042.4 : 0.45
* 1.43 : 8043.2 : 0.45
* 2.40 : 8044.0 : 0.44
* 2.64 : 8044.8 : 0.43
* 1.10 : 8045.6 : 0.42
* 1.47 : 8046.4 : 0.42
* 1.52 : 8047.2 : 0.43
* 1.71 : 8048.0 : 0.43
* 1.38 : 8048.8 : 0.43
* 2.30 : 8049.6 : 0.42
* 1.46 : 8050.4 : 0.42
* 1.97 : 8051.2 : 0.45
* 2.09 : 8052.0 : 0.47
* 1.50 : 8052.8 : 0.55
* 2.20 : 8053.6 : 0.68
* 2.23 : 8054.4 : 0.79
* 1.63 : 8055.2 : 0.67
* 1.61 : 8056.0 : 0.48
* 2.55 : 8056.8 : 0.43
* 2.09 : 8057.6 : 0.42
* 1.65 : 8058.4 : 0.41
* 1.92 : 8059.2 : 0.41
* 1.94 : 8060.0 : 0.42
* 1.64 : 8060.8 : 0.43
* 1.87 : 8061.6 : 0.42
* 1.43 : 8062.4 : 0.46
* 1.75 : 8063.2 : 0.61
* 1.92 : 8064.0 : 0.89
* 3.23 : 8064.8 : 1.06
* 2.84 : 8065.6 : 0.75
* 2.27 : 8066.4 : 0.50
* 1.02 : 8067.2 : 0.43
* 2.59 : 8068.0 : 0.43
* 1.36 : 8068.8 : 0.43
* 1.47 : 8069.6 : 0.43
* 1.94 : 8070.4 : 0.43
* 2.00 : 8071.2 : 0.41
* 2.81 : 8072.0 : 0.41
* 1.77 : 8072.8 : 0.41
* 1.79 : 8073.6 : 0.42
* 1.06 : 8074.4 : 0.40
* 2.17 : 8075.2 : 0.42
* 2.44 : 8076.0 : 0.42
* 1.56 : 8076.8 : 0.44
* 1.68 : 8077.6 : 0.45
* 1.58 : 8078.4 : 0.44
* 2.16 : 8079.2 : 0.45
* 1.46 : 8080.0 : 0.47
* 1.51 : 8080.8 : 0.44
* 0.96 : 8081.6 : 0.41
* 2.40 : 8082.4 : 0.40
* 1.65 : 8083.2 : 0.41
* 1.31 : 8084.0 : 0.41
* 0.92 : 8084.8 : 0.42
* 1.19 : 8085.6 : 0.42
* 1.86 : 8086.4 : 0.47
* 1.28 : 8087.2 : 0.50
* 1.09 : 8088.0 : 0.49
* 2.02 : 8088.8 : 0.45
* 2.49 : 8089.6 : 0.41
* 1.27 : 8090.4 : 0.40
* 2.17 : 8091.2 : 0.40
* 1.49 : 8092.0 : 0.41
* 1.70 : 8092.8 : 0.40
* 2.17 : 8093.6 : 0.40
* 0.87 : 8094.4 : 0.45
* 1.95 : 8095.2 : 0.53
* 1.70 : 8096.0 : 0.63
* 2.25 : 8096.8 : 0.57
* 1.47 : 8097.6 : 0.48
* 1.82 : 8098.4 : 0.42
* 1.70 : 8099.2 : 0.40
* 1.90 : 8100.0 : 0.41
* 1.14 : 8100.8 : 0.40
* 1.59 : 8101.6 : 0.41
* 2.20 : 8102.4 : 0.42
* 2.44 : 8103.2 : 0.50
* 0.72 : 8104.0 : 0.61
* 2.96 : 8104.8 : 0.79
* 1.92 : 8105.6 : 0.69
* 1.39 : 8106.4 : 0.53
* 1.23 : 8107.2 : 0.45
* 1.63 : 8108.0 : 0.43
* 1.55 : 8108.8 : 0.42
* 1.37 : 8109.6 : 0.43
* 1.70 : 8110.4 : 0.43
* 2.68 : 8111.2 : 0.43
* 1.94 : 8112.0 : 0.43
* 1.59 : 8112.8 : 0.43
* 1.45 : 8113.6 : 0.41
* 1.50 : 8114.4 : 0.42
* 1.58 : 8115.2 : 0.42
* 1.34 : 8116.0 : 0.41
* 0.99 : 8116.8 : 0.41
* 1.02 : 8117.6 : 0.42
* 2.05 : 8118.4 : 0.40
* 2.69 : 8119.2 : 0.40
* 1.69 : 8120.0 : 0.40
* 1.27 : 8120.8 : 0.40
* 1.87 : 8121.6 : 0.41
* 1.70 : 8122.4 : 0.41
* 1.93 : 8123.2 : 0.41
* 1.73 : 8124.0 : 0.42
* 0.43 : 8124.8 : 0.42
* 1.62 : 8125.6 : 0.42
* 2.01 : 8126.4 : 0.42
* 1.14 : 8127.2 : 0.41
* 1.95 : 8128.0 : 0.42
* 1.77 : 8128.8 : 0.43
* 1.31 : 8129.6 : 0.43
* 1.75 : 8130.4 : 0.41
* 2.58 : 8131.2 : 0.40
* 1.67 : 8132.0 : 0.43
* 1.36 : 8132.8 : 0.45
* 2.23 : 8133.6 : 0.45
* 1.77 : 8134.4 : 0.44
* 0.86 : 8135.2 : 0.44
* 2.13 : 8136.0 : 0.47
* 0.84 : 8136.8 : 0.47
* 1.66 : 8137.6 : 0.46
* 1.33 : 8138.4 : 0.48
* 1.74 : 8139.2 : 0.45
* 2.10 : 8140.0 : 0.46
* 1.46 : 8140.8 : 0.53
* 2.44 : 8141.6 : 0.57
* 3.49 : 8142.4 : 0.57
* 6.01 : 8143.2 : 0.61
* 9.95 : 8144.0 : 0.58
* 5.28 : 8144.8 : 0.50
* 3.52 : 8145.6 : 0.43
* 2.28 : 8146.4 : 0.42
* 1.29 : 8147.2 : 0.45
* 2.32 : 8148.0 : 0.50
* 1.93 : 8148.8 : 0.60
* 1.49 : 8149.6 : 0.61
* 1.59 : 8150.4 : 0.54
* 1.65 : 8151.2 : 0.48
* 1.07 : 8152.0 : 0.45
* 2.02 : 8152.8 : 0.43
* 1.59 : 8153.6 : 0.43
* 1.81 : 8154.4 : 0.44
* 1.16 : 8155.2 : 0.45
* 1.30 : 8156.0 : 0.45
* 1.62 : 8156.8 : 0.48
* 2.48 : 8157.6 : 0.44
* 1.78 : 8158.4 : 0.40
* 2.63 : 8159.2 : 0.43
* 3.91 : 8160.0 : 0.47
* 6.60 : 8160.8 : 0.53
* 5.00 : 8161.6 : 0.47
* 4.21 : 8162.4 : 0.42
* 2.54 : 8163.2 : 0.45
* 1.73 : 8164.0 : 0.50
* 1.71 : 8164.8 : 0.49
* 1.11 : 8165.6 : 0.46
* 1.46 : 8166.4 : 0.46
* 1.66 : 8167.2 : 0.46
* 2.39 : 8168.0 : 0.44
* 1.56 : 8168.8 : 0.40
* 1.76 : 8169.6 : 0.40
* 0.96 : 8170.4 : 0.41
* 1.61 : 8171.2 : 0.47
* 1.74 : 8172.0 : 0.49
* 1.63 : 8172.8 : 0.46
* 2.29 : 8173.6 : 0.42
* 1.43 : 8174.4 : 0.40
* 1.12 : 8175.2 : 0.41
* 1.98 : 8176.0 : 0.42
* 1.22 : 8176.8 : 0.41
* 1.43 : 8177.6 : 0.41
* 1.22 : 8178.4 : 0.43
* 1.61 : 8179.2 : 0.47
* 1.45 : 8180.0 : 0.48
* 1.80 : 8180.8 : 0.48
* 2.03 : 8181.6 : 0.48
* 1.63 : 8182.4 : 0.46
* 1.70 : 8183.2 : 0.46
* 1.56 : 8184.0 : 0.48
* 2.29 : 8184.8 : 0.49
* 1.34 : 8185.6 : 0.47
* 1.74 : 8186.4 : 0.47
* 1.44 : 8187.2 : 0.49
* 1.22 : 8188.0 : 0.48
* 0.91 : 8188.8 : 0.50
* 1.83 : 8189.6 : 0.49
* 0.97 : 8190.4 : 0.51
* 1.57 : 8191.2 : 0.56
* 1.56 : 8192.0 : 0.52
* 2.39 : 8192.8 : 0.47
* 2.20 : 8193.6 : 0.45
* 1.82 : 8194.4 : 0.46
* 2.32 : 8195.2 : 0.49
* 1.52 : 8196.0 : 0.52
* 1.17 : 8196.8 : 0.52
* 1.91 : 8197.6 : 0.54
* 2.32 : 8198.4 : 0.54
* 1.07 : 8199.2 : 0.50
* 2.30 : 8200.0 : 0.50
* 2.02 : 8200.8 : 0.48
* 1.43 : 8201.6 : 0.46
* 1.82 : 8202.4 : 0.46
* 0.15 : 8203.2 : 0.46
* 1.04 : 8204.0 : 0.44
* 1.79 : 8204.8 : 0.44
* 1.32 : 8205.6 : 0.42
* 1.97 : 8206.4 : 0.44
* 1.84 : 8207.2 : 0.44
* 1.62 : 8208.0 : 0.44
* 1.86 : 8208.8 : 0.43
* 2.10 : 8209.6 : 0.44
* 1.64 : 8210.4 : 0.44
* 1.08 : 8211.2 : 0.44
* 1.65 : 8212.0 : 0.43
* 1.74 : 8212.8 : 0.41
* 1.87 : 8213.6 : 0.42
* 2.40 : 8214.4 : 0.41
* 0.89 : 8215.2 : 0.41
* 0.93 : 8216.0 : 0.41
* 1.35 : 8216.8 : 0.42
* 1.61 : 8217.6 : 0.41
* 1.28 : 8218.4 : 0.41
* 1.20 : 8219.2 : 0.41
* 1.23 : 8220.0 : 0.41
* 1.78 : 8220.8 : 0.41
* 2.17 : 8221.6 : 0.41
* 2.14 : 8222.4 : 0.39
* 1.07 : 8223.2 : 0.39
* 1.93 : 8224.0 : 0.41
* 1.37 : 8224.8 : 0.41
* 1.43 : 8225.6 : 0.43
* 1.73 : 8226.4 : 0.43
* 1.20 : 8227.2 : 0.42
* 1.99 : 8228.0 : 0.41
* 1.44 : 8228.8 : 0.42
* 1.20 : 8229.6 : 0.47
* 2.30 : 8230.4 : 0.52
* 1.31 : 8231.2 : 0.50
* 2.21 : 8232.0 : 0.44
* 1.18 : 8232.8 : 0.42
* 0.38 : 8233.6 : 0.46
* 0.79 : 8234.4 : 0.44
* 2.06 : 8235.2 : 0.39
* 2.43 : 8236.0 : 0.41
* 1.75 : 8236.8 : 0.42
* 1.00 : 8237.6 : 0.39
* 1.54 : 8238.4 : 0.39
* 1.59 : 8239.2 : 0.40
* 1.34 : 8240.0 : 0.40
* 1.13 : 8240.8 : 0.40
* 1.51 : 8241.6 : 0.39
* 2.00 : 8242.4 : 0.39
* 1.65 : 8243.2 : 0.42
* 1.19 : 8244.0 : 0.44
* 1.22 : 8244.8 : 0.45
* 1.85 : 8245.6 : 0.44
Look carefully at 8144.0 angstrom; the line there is [S II] 6716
